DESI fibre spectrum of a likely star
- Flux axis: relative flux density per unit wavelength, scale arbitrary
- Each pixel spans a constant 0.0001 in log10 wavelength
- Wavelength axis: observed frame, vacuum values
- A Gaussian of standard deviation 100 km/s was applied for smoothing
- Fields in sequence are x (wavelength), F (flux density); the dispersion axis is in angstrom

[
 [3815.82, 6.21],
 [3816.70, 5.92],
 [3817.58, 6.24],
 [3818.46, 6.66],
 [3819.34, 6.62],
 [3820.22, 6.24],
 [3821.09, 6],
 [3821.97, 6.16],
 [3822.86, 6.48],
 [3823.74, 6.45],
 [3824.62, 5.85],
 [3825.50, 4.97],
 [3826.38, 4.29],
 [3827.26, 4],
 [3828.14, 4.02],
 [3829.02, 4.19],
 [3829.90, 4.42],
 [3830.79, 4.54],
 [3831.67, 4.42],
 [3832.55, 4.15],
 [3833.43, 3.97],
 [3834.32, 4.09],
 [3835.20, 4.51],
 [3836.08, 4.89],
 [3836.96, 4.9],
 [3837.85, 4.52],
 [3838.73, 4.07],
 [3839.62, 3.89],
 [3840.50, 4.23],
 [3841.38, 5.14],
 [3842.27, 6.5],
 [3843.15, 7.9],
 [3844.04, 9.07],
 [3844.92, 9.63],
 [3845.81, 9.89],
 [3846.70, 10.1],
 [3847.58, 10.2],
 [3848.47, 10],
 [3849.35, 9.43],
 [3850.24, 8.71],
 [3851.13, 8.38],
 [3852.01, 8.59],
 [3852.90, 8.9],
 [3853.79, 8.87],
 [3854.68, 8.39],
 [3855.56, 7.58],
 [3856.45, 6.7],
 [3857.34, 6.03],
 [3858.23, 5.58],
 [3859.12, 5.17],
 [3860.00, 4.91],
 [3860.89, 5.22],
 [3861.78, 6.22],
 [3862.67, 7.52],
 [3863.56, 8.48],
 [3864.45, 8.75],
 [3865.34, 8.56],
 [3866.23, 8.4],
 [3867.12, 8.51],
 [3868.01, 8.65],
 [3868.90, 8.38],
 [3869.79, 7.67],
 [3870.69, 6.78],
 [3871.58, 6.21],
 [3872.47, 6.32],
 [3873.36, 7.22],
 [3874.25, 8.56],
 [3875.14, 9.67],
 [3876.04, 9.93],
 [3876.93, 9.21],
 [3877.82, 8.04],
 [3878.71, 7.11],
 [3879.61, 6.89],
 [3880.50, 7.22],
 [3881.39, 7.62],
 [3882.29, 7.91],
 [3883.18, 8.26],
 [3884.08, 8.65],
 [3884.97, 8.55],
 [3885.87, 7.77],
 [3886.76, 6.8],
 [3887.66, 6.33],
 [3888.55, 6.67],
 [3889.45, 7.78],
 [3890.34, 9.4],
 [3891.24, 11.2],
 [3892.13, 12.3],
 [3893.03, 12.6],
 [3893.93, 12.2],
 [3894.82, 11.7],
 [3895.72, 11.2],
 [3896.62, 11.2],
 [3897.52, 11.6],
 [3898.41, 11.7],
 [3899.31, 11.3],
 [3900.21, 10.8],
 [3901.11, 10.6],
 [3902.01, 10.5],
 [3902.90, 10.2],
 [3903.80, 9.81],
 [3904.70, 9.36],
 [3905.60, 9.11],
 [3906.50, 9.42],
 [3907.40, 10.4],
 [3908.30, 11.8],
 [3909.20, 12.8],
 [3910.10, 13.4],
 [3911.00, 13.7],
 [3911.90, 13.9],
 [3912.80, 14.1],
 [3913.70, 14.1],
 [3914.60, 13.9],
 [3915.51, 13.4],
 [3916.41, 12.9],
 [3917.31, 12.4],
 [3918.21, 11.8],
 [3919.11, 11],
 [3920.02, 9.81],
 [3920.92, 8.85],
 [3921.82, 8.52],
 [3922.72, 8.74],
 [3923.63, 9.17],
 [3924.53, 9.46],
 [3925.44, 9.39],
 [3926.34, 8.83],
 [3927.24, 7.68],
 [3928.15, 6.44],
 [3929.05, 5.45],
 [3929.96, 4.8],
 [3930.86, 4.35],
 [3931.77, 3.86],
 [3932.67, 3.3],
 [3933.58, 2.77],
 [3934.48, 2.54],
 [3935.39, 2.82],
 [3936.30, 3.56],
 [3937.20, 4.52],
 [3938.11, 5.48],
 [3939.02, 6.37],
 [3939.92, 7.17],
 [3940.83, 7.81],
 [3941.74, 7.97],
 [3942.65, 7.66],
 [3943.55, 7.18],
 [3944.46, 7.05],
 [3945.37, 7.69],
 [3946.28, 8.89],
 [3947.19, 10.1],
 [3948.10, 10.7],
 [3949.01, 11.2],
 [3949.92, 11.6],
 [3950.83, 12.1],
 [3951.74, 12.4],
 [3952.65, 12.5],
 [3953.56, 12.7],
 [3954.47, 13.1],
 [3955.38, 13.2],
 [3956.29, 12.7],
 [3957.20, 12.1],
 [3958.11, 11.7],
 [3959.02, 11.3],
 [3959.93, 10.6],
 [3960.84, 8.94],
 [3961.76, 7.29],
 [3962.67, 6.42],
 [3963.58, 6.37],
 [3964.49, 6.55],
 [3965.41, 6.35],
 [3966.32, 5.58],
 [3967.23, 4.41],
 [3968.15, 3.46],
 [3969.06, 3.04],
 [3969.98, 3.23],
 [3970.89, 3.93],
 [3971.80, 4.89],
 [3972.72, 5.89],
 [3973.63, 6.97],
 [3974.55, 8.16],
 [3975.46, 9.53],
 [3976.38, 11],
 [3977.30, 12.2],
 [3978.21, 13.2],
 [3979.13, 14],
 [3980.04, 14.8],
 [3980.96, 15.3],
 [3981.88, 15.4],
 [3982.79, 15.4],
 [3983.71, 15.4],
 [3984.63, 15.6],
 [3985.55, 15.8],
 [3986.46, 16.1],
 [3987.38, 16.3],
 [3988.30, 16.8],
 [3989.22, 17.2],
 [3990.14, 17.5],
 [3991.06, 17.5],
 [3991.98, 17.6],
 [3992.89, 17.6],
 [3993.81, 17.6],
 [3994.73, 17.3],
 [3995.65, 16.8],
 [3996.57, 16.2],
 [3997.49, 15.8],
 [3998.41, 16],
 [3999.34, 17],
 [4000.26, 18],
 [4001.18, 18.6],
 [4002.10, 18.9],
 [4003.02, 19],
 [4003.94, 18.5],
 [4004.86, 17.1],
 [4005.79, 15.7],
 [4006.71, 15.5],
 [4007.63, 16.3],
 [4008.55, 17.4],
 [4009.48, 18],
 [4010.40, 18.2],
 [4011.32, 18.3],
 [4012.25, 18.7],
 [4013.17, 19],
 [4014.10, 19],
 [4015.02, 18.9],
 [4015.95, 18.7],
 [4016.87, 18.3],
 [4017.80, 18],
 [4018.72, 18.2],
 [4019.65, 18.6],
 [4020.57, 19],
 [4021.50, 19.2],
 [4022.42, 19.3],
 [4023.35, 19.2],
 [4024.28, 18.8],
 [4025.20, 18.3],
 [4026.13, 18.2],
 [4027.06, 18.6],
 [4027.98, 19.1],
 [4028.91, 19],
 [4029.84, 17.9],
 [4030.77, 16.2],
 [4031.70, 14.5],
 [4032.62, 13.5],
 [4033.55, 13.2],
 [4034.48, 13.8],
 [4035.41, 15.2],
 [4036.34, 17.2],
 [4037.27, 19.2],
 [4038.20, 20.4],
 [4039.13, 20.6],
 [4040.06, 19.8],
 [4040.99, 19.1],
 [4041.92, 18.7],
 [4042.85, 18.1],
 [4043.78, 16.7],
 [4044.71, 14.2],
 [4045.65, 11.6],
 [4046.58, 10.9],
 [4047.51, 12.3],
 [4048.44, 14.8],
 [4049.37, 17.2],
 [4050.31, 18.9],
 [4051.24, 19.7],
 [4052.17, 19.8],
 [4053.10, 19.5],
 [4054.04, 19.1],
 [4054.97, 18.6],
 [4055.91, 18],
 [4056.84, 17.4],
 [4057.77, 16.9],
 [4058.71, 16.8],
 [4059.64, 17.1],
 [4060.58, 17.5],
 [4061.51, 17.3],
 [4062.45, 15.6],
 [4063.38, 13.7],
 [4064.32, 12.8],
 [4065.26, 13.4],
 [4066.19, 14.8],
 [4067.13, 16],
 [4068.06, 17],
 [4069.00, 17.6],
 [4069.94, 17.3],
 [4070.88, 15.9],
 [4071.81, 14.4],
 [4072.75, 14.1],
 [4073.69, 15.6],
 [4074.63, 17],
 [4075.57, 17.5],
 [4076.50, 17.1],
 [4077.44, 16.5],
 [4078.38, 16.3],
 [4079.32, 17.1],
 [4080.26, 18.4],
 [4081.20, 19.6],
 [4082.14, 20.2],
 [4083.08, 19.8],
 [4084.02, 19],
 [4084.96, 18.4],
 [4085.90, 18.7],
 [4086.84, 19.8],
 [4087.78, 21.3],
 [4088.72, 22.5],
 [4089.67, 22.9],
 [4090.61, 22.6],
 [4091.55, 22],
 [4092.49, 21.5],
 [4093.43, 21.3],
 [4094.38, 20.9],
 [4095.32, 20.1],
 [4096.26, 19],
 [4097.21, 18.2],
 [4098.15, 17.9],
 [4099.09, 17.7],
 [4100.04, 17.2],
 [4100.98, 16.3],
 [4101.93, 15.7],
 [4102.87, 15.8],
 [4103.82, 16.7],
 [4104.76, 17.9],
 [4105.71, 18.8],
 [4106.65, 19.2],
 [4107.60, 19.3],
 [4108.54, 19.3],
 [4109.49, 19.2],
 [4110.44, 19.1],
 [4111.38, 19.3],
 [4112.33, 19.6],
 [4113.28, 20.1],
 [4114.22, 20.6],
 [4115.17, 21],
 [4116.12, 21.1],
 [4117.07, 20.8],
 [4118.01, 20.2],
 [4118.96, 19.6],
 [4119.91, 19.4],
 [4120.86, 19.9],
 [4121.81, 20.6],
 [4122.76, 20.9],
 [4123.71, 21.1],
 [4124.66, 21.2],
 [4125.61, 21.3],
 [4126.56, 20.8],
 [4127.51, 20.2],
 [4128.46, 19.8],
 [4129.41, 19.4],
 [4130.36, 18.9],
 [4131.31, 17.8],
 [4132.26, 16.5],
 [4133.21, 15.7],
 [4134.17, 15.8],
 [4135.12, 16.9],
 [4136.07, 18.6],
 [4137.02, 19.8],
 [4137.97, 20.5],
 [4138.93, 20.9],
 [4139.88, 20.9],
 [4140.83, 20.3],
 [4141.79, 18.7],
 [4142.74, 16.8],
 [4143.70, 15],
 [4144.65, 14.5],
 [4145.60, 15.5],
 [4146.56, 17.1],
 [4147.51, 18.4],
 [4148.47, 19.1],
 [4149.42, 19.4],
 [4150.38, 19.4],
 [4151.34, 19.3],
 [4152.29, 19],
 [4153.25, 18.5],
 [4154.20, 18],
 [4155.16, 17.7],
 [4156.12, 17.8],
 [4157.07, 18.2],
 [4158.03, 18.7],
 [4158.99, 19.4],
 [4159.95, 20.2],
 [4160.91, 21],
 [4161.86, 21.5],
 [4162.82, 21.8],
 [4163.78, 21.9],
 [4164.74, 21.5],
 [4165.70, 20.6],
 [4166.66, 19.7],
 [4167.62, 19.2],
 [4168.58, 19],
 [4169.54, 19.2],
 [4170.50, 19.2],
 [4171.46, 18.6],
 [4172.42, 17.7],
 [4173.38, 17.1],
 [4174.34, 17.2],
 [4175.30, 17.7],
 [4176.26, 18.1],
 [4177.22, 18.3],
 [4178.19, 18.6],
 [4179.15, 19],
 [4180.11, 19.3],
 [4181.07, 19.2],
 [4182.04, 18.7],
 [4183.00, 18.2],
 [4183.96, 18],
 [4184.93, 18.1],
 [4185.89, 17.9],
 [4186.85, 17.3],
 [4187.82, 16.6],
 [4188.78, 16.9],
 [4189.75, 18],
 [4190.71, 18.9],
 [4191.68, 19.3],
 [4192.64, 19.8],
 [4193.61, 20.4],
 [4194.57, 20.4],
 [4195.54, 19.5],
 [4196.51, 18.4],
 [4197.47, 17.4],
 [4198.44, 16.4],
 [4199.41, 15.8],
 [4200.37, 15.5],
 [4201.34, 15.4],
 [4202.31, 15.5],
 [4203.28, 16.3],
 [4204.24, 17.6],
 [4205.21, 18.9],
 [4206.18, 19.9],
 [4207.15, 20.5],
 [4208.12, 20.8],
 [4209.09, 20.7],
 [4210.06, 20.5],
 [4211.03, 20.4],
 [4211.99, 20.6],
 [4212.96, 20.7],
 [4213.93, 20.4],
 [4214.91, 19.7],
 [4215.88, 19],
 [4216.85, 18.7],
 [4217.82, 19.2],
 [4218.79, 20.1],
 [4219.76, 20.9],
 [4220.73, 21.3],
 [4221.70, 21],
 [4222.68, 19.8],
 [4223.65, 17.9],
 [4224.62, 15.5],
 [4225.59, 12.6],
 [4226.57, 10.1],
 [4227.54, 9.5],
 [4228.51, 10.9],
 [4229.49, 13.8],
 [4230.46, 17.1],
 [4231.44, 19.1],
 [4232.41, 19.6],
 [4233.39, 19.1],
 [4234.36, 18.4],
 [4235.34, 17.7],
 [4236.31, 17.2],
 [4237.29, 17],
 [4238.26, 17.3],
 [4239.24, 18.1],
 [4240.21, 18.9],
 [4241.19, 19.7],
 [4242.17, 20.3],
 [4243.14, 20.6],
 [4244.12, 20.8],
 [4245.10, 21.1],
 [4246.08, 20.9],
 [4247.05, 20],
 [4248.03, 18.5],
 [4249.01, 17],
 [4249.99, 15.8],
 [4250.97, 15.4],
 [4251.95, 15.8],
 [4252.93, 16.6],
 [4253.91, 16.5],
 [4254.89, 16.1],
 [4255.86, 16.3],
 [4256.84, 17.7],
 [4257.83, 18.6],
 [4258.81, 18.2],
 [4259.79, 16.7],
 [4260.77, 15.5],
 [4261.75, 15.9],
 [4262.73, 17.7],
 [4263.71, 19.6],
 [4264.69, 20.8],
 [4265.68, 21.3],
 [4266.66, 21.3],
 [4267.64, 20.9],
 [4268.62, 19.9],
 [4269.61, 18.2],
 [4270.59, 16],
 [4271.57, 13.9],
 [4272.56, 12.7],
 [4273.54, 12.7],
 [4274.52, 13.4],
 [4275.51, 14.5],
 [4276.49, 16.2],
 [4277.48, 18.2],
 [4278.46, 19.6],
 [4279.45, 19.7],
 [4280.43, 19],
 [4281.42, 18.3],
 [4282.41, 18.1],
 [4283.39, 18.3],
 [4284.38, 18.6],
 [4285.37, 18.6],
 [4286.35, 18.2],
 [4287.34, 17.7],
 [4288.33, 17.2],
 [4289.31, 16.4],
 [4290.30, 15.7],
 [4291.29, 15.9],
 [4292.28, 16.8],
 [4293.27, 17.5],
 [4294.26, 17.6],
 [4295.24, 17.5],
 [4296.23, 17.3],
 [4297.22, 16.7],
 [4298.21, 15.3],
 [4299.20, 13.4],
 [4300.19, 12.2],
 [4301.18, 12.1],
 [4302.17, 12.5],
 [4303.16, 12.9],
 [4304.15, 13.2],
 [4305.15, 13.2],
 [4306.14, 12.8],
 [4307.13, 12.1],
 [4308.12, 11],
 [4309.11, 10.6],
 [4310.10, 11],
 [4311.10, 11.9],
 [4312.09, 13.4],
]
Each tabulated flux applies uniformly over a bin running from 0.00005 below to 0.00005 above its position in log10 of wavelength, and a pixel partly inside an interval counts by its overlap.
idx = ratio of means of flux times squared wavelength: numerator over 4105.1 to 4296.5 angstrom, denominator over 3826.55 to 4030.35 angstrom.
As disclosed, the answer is 2.0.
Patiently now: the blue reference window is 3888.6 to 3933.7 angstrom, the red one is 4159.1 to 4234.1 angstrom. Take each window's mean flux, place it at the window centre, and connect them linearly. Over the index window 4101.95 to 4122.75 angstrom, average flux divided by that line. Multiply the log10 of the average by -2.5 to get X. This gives -0.21 mag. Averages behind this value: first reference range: 10.1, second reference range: 18.4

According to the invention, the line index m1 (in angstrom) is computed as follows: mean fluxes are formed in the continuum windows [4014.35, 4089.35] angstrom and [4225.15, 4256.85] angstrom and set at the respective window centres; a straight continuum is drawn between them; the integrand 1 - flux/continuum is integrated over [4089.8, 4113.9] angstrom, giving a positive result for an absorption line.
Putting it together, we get -2.4 angstrom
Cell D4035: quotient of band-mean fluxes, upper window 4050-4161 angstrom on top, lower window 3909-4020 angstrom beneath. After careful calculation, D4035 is 1.6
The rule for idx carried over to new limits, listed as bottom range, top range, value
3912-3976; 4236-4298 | 2.49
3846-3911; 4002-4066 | 2.10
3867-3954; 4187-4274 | 2.32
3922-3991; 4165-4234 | 2.20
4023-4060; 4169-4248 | 1.15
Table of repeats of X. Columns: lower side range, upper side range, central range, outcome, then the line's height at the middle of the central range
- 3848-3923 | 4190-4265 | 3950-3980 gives 0.25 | 11.4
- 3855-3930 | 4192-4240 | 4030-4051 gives -0.22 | 13.3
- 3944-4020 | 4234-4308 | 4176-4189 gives -0.14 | 15.9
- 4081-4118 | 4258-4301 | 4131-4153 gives 0.05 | 19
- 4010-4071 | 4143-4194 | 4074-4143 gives -0.07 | 18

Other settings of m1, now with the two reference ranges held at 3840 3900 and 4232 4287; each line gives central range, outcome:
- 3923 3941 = 7.47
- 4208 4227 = -2.39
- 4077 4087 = -3.62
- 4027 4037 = -3.09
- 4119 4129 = -4.02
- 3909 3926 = -3.70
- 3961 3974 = 6.50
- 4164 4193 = -4.86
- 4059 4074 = -2.79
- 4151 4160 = -1.89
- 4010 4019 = -4.99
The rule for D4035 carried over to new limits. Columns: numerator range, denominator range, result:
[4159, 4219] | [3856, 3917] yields 2.02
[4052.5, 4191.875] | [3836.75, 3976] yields 2.18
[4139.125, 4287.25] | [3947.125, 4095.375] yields 1.16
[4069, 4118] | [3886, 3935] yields 1.93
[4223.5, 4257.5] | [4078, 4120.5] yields 0.88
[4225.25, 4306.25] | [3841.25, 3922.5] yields 1.82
